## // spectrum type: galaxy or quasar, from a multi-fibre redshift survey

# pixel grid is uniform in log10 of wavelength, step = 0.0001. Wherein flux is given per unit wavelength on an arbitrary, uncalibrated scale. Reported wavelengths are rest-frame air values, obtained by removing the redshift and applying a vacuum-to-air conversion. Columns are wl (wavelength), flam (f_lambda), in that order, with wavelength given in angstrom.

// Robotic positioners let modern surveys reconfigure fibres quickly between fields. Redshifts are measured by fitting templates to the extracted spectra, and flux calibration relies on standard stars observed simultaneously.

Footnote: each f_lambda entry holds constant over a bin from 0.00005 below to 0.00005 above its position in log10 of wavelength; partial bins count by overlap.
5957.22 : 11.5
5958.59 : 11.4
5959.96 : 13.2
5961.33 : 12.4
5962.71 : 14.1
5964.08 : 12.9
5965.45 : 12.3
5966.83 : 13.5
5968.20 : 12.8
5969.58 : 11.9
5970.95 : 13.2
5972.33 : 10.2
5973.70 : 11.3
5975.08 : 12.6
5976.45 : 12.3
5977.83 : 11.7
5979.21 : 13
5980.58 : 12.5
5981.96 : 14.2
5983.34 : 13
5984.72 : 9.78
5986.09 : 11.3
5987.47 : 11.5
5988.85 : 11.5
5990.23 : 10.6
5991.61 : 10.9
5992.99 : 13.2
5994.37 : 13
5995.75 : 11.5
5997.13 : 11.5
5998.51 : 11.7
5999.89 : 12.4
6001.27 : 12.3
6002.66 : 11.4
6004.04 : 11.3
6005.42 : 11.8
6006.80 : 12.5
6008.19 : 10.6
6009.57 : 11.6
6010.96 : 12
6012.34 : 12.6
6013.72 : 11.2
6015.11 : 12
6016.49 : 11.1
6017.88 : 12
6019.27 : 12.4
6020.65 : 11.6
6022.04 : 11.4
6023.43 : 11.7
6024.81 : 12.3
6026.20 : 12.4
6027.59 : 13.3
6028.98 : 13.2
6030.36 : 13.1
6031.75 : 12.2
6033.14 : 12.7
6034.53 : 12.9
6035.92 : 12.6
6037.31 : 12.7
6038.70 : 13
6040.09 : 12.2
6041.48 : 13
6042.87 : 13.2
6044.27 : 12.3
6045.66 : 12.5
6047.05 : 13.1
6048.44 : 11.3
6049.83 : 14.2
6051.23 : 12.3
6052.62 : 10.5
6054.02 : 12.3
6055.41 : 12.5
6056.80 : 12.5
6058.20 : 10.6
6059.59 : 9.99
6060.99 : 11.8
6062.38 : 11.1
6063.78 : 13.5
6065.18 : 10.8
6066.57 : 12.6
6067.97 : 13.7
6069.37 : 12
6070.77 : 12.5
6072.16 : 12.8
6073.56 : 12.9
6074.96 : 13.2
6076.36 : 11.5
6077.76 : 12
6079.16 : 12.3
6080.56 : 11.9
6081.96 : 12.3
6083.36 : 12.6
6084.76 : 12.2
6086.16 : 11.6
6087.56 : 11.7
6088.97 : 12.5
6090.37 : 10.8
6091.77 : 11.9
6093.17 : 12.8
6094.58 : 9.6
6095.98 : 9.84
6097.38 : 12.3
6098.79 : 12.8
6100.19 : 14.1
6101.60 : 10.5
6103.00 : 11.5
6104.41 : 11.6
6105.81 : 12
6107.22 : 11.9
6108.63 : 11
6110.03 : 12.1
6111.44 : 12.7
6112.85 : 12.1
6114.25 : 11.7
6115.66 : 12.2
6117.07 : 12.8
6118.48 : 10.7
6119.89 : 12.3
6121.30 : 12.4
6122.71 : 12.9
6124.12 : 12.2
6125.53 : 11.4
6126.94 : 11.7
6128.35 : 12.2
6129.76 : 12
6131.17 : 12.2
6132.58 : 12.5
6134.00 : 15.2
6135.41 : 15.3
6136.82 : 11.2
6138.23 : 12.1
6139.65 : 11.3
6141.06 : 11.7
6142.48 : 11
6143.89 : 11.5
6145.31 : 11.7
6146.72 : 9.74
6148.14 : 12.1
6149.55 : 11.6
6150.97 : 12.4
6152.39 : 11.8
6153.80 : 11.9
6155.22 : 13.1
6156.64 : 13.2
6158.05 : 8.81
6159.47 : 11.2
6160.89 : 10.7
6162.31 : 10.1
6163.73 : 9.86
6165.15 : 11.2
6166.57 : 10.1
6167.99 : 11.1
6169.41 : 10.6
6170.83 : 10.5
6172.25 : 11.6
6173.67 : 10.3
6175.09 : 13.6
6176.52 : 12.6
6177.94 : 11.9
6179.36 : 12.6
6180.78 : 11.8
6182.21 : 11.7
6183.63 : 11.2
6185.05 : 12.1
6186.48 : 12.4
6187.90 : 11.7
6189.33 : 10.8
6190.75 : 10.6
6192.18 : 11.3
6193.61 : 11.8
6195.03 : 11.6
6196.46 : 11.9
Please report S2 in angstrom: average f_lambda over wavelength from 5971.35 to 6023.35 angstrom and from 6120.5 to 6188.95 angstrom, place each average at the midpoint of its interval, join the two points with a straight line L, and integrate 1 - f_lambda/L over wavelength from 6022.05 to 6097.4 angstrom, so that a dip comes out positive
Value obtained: -2.6 angstrom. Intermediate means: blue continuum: 11.8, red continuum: 11.7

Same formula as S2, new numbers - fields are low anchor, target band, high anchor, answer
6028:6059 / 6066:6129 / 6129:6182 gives 0.3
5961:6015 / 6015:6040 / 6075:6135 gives -0.7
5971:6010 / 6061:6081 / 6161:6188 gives -1.2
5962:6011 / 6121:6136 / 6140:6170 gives -1.8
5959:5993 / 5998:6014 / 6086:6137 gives 0.5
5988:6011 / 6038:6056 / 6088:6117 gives -1.1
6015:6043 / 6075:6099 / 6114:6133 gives 0.8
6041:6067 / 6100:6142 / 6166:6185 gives -1.3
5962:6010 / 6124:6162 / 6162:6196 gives -1.2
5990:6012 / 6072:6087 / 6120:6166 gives -0.6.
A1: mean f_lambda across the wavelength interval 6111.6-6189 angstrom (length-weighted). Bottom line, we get 11.8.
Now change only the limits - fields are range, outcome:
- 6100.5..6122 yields 11.9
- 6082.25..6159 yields 11.9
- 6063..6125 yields 12.1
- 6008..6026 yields 11.8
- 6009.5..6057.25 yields 12.3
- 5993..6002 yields 12.1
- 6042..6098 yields 12.1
